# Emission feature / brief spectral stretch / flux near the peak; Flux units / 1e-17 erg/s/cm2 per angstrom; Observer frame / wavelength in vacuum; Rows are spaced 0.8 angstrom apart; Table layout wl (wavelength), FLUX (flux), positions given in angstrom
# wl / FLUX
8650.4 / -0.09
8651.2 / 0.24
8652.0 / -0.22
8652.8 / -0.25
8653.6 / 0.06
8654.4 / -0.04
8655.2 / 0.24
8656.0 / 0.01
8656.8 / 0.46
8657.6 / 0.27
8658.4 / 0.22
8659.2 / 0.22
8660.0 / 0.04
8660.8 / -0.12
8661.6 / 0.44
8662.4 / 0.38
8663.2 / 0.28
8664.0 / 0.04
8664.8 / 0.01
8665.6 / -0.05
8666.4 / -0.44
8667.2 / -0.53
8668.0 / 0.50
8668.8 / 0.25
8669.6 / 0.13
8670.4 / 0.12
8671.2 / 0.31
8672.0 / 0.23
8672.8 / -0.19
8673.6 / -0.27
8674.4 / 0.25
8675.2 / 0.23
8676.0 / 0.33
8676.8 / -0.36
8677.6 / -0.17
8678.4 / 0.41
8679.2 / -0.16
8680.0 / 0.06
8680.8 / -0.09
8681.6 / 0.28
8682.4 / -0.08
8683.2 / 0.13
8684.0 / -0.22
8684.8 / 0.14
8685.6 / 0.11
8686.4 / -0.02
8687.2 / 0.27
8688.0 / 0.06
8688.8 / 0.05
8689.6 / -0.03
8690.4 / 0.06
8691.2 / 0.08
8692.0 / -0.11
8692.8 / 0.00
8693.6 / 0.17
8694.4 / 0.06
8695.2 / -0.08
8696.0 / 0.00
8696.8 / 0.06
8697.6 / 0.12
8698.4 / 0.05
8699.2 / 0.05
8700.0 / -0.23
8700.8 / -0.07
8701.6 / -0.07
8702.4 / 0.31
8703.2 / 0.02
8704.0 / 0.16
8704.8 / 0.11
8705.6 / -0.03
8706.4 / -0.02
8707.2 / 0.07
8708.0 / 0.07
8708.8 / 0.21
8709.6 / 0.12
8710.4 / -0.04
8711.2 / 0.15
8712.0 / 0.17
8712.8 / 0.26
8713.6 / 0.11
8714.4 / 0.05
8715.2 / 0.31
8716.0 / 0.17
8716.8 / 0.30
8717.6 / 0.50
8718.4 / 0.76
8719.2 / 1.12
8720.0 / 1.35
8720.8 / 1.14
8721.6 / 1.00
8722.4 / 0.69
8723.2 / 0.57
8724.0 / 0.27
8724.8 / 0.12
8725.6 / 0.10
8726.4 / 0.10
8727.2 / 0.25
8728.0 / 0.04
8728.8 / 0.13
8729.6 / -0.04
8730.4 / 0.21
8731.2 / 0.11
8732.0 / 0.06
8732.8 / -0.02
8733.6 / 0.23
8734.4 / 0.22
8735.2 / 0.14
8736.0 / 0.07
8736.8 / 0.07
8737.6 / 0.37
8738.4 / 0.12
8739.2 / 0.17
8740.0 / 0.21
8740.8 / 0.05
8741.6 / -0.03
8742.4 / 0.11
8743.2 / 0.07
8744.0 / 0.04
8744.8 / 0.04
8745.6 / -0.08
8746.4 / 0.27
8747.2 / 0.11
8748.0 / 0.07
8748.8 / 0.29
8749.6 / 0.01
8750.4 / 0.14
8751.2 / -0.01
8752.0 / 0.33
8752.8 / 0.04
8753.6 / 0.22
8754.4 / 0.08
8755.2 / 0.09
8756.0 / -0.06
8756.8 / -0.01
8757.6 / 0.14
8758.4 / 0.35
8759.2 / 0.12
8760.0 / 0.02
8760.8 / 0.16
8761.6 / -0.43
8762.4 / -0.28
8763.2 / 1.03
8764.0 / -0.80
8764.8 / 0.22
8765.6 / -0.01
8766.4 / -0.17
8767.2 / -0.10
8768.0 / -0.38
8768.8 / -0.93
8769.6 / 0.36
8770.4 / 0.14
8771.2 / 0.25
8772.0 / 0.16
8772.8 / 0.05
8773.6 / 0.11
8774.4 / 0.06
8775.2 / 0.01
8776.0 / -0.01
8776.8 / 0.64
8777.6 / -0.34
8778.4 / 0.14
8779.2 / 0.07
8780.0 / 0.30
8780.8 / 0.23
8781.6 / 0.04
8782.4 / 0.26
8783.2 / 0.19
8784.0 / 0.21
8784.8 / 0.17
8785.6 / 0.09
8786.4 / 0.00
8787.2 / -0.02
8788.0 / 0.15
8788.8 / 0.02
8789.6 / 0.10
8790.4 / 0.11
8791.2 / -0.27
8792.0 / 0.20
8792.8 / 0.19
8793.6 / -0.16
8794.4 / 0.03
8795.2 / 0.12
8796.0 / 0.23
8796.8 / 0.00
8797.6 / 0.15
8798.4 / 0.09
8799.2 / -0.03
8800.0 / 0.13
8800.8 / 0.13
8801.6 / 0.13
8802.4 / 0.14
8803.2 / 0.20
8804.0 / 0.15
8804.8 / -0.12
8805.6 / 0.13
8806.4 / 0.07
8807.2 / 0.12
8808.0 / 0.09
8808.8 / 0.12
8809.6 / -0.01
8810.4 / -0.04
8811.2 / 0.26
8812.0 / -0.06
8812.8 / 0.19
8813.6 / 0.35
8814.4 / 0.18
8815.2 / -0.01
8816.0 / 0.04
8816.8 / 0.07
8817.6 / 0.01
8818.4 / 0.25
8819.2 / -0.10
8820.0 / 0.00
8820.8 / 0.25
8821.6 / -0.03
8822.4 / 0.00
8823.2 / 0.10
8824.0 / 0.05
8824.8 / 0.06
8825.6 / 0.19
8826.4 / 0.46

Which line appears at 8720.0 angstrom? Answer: H-beta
